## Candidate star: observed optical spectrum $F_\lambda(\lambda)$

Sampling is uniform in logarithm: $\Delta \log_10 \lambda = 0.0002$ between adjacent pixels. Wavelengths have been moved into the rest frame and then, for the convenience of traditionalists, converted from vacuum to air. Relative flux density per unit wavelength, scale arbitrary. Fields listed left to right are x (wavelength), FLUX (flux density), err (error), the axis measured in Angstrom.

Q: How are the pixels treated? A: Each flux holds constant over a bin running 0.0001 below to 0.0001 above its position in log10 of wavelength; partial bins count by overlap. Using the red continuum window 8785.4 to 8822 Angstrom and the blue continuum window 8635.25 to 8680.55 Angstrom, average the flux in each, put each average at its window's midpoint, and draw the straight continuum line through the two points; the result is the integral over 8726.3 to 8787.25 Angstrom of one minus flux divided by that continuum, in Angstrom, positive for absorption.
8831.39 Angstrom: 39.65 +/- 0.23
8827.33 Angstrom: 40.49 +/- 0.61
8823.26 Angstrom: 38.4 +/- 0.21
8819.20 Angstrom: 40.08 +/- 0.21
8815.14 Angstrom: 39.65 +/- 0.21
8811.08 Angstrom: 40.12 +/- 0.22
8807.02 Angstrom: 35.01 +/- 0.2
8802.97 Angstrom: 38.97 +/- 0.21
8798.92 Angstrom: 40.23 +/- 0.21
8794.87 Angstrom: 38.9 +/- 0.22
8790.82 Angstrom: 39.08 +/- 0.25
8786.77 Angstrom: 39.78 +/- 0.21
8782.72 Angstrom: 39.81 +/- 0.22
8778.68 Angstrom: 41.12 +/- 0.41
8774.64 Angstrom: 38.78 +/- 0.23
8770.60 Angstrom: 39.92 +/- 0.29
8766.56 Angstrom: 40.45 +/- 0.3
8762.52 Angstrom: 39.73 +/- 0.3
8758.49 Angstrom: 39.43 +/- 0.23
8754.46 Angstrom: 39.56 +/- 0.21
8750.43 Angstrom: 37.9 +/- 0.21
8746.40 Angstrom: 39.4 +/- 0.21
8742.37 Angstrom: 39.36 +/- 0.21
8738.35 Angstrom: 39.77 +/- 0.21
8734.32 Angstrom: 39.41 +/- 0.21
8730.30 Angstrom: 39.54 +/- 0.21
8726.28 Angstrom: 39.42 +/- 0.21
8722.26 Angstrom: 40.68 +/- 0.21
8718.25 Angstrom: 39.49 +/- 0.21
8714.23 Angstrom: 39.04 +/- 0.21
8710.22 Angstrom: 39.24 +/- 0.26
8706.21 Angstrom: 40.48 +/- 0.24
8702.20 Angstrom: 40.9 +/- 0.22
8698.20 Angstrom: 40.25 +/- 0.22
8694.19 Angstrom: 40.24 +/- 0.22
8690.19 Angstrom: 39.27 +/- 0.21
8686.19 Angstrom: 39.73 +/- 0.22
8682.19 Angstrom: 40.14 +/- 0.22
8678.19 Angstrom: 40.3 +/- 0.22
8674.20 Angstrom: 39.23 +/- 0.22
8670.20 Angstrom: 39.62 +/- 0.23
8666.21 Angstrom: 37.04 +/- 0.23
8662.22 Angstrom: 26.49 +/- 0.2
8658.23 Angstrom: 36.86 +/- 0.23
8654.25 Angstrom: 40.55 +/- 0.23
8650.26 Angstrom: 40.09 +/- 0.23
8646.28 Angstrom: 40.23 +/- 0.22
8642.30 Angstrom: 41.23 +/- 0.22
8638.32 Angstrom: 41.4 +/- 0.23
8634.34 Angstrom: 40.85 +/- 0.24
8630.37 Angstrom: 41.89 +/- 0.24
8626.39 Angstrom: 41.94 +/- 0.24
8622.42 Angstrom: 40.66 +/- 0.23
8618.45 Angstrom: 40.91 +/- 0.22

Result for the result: -1.1 Angstrom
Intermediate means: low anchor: 38.5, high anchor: 39.1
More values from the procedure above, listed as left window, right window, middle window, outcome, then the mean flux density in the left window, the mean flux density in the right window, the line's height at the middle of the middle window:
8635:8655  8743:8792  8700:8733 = 0.2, 40.7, 39.6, 40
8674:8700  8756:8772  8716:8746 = 0.2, 39.9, 39.9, 39.9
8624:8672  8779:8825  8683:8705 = -0.6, 39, 39.2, 39.1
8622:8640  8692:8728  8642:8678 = 2.6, 41.4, 40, 40.9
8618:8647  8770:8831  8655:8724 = 3.0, 41.2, 39.4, 40.6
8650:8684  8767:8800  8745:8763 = 0.0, 37.7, 39.7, 39.2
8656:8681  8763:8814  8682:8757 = -3.6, 36.7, 39.4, 37.9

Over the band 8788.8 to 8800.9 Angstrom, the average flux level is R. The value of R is 39.4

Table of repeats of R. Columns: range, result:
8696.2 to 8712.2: 40.2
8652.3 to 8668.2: 35.2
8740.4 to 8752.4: 38.9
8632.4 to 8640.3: 41.1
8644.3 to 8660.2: 39.4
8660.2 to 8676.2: 35.6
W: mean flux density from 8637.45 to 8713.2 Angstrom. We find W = 39.1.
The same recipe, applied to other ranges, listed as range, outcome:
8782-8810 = 38.8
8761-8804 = 39.7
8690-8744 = 39.8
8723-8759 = 39.3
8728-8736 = 39.5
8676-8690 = 40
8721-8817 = 39.4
